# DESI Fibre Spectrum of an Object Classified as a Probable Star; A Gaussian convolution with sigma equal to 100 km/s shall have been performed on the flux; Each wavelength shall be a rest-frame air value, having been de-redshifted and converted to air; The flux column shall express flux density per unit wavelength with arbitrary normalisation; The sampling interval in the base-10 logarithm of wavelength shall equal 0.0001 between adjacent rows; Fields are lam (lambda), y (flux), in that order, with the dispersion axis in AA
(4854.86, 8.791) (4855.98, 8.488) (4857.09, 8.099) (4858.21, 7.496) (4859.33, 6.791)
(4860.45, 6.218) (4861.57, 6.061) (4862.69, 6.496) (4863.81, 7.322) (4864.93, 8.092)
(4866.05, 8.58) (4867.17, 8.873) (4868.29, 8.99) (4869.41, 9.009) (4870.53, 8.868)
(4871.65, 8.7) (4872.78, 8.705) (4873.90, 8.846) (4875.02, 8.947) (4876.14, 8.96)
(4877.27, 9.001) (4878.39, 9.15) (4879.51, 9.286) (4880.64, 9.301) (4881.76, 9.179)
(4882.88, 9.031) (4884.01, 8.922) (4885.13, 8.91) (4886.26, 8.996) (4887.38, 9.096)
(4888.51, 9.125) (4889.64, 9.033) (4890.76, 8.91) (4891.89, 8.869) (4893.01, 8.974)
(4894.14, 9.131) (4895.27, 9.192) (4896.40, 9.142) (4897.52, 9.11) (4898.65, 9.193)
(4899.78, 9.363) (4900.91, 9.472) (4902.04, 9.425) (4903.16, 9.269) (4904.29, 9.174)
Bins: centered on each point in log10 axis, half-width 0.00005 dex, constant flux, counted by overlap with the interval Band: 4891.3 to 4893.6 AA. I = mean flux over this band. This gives 8.92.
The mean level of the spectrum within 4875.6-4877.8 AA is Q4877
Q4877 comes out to 8.95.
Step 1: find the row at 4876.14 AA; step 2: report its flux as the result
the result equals 8.96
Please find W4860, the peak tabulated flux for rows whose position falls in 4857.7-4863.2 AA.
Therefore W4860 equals 7.496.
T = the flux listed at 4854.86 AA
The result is 8.791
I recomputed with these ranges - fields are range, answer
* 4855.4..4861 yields 7.43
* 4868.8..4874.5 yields 8.83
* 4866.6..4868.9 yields 8.94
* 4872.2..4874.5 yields 8.76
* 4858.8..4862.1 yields 6.35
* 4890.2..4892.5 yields 8.91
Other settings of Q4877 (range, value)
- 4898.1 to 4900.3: 9.27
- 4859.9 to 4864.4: 6.53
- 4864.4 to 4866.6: 8.34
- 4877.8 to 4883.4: 9.2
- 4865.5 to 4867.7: 8.73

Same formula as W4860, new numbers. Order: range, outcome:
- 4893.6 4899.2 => 9.193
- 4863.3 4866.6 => 8.58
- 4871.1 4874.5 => 8.846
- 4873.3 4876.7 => 8.96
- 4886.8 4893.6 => 9.125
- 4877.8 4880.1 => 9.286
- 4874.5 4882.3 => 9.301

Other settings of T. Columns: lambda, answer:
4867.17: 8.873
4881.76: 9.179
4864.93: 8.092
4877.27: 9.001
